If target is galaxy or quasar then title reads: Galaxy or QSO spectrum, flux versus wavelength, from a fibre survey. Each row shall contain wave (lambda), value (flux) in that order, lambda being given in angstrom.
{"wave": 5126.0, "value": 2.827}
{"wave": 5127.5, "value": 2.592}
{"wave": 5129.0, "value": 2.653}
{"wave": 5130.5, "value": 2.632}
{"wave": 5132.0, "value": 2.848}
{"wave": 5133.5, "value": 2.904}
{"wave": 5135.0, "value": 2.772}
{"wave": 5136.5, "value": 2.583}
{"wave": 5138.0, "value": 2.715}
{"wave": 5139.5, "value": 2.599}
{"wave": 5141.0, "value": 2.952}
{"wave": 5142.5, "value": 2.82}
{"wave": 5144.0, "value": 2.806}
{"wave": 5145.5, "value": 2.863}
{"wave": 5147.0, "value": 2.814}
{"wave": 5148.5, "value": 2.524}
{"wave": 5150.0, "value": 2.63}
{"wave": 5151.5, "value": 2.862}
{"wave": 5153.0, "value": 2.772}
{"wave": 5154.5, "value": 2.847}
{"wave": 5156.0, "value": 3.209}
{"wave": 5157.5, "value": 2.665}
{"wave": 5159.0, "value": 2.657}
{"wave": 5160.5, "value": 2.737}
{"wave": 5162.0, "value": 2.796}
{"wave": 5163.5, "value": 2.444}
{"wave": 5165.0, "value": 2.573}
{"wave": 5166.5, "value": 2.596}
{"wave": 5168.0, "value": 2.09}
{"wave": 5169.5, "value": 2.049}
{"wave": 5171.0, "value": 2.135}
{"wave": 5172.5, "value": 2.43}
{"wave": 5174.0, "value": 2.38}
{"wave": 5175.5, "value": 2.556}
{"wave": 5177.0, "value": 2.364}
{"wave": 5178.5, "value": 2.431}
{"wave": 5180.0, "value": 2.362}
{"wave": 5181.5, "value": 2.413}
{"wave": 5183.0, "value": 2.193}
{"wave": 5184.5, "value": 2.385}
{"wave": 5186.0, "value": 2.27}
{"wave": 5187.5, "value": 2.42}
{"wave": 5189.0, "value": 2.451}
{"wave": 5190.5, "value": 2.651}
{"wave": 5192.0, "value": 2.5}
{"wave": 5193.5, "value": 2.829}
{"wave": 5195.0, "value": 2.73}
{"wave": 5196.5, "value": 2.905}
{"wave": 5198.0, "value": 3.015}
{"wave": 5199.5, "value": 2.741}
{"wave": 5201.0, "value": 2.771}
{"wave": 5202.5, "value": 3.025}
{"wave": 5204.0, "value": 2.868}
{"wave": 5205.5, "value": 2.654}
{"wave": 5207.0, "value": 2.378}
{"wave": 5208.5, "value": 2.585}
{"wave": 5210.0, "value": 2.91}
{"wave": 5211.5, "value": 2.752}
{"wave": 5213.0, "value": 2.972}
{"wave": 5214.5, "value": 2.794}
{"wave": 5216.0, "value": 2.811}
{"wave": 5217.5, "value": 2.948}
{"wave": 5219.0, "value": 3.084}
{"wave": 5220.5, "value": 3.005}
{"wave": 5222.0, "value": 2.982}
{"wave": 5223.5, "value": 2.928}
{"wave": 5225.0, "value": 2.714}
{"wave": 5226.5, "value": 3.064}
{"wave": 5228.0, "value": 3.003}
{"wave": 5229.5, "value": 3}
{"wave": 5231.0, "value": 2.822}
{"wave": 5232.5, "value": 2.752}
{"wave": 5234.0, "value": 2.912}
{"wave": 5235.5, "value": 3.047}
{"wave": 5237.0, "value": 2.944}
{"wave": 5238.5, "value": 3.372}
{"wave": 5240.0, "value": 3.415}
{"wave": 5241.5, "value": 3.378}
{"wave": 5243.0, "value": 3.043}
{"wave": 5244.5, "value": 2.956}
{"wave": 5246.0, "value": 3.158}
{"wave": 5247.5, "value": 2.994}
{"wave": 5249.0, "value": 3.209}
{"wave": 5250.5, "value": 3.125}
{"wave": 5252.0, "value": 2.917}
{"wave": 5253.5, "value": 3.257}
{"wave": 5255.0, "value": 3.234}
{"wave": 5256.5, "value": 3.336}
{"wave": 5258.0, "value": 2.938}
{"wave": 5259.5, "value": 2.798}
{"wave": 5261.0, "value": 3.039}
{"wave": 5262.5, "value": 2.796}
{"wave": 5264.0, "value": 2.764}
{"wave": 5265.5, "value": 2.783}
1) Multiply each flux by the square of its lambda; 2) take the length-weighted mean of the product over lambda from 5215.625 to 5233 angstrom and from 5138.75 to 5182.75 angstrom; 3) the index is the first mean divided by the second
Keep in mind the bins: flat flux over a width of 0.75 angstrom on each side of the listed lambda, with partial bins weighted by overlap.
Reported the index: 1.16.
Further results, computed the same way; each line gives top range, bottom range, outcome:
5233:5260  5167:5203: 1.27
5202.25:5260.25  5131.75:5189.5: 1.18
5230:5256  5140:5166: 1.16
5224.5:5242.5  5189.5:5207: 1.11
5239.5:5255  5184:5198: 1.24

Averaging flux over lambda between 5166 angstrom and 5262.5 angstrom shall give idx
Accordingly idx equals 2.79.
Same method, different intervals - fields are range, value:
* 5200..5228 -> 2.85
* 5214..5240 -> 2.97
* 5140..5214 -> 2.63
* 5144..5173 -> 2.62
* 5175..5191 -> 2.4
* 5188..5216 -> 2.75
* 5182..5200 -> 2.59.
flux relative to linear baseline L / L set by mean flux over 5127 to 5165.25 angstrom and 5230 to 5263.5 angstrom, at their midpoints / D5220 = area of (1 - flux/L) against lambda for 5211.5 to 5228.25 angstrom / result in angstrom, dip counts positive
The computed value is 0.3 angstrom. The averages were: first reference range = 2.74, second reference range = 3.06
